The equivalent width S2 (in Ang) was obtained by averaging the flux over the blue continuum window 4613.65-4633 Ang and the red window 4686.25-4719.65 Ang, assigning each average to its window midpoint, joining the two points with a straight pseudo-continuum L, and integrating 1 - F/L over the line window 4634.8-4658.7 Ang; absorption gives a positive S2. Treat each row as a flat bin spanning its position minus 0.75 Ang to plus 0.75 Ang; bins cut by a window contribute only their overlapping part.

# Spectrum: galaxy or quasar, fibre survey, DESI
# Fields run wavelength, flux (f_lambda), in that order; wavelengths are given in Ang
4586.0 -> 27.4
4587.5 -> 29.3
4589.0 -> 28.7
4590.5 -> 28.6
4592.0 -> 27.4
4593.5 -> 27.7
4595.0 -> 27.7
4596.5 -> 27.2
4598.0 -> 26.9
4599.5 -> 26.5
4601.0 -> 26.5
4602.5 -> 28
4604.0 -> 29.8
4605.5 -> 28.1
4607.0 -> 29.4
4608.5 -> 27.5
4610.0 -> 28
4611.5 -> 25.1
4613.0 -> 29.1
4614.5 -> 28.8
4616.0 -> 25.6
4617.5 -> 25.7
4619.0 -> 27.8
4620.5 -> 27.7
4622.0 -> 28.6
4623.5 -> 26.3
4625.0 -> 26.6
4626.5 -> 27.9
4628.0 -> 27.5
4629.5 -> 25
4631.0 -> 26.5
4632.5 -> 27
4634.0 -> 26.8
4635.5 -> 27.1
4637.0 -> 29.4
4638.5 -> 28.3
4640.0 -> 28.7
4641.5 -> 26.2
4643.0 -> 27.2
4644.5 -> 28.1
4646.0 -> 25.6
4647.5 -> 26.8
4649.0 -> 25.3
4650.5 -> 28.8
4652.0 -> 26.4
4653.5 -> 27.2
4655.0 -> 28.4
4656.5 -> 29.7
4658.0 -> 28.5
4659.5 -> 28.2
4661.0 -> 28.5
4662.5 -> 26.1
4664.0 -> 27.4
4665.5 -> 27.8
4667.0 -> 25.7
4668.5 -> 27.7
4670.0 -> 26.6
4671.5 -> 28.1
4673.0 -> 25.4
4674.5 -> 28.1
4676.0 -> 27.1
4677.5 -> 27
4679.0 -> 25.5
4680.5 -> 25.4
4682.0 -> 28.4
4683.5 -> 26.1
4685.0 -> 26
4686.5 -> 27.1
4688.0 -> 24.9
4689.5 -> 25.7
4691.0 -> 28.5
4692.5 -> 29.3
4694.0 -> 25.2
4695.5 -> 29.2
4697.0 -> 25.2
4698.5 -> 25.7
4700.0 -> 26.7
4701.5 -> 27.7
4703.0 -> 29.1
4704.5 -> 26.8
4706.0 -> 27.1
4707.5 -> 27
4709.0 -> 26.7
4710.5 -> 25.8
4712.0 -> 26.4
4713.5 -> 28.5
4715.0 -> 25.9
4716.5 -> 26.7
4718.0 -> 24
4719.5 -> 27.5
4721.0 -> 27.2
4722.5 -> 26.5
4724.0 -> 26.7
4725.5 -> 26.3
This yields -0.6 Ang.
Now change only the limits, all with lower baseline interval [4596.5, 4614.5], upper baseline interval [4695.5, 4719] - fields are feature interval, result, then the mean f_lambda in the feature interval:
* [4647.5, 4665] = -0.3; 27.6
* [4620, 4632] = 0.2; 27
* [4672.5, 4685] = 0.2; 26.6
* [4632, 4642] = -0.1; 27.7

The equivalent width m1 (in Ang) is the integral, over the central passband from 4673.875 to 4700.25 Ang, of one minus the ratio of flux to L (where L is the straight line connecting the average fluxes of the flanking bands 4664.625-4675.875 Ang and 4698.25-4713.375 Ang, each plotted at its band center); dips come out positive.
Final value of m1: 0.3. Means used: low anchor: 27.1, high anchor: 27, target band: 26.7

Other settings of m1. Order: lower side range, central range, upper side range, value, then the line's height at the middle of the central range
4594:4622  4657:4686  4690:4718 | 0.1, 27.2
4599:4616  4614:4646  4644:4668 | 0.5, 27.6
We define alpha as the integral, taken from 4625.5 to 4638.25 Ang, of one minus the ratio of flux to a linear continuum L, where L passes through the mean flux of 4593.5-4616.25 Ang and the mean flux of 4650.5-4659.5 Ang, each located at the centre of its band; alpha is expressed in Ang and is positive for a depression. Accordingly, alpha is 0.3 Ang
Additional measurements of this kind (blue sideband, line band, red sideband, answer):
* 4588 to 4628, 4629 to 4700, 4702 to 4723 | 0.2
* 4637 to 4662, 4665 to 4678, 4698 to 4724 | 0.1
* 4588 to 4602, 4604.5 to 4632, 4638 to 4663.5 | 0.2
